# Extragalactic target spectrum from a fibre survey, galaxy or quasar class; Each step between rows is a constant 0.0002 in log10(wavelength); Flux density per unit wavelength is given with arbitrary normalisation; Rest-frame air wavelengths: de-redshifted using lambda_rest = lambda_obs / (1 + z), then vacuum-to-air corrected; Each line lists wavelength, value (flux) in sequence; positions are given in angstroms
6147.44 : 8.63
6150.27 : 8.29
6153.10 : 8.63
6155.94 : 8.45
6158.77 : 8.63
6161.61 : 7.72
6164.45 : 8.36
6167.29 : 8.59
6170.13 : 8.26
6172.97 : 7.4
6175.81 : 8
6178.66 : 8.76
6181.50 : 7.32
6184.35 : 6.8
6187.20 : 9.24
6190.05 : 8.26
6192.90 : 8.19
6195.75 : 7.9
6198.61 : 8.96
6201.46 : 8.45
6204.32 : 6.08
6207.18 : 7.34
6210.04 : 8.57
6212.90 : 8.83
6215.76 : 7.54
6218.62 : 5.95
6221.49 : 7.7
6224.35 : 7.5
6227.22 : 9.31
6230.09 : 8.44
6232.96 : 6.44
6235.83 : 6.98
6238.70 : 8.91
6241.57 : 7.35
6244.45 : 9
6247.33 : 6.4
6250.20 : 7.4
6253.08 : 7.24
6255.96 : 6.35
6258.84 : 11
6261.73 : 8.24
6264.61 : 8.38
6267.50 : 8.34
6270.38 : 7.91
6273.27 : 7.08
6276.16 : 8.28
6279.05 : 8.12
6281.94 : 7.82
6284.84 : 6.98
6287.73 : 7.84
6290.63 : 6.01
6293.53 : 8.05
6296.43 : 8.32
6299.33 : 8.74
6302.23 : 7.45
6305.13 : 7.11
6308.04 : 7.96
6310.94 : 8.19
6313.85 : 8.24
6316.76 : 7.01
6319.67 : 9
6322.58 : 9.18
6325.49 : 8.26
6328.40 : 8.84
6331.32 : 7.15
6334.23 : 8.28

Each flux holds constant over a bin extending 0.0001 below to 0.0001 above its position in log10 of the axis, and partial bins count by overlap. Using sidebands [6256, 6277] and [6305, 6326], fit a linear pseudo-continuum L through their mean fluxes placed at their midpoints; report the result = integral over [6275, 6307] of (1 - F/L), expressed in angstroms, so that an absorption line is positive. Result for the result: 2.1 angstroms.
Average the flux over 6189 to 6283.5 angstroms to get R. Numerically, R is 7.88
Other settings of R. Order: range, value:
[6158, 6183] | 8.1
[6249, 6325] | 7.94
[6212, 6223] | 7.44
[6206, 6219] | 7.79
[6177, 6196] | 8.08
